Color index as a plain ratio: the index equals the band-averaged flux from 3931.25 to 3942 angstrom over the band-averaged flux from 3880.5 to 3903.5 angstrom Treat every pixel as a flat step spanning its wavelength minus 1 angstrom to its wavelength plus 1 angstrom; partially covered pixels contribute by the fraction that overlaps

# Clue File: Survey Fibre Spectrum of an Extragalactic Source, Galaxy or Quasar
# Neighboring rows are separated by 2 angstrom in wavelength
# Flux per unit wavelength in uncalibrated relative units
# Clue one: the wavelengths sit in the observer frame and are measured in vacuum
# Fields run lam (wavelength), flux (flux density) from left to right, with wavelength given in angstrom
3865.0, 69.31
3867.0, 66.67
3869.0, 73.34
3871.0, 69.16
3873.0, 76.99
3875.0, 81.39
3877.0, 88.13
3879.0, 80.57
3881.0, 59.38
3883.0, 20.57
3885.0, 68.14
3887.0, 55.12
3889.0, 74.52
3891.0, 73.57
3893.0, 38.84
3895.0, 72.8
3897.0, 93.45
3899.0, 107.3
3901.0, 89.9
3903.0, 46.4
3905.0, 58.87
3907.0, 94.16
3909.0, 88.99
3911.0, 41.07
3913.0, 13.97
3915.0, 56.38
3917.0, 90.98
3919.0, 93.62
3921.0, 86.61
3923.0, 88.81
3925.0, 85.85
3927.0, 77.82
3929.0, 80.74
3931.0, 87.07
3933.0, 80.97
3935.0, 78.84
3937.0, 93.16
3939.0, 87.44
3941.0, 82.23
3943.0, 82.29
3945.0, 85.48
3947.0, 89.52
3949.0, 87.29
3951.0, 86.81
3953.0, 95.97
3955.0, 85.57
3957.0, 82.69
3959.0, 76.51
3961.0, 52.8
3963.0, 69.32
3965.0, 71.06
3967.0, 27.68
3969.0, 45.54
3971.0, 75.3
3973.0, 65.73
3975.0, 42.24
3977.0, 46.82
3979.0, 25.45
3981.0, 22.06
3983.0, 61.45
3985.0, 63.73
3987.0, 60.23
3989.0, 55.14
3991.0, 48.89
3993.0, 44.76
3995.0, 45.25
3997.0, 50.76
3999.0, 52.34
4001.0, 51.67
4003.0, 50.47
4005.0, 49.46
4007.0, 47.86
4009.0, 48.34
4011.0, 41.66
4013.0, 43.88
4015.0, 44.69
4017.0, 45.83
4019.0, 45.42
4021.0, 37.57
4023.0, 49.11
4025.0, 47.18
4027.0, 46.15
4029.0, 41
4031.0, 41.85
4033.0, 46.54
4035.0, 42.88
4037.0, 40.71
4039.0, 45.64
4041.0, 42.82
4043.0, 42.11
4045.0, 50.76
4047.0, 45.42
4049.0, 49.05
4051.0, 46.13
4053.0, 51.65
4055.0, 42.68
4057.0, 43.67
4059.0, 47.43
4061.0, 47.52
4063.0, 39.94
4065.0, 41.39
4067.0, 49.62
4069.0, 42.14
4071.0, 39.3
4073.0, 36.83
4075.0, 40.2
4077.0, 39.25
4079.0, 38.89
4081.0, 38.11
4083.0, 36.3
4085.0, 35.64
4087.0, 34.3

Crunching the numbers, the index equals 1.26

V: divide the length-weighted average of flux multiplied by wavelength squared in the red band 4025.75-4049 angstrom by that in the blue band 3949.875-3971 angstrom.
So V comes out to 0.66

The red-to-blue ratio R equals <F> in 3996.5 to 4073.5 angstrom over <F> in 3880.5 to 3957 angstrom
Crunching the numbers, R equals 0.60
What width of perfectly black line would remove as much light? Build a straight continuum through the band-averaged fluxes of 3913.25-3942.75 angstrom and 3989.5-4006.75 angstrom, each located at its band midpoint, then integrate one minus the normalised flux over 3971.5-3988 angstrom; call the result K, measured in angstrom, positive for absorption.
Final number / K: 2.4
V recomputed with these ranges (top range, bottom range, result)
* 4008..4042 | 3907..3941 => 0.60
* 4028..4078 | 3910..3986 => 0.66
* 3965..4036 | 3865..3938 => 0.68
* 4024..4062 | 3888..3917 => 0.71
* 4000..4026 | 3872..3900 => 0.70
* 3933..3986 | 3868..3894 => 1.08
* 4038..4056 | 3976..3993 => 1.00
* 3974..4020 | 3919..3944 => 0.58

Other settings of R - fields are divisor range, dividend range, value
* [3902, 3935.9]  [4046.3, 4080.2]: 0.59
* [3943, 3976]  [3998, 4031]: 0.65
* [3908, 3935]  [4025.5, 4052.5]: 0.60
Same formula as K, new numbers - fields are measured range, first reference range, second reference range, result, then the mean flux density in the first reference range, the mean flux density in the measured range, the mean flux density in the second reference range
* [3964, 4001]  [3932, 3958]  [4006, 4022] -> 7.4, 86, 50.3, 44.4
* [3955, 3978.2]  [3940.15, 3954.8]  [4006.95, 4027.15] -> 4.7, 87.1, 60.4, 45.1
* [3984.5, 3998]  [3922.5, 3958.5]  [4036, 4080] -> 3.0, 85.3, 52.3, 43.8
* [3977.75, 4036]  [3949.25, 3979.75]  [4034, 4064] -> 8.5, 64.2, 46.6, 45.2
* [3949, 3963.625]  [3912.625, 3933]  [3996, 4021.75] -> -2.9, 78.3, 79.4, 47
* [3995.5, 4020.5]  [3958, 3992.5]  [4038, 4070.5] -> 1.3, 53.4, 47.4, 45.4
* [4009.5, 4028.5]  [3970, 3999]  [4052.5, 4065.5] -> 1.3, 50.6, 44.6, 44.8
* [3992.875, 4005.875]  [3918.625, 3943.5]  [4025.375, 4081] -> 2.6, 84.9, 49.5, 43.7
